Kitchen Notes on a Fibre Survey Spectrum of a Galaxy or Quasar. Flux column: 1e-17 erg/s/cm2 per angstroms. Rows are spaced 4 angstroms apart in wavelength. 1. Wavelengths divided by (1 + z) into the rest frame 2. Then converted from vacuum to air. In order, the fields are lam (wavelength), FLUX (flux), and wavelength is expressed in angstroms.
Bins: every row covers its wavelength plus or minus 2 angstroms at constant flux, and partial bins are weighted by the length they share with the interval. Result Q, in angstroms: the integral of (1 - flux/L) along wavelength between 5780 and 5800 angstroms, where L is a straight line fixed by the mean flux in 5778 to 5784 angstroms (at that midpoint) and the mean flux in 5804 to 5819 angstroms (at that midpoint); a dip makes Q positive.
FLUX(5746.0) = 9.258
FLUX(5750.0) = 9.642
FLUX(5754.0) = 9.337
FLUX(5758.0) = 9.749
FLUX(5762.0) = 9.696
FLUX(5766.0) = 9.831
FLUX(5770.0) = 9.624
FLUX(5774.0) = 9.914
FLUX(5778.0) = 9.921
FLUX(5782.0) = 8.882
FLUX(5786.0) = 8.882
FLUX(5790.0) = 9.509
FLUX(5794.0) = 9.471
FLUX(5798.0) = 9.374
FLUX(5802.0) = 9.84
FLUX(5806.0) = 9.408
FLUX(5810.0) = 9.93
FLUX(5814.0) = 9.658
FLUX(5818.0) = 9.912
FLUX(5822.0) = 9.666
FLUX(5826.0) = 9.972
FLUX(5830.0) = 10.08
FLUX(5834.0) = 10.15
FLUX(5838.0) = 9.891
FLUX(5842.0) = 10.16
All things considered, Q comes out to 0.3 angstroms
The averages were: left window 9.23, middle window 9.22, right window 9.71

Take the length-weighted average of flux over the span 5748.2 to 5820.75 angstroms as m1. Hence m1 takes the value 9.59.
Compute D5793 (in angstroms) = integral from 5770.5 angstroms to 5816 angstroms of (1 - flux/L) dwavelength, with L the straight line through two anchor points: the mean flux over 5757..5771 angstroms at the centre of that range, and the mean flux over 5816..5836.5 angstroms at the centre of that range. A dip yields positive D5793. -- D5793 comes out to 1.4 angstroms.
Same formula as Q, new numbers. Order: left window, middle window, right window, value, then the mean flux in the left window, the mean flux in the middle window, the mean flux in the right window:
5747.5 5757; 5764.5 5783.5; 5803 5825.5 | -0.1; 9.5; 9.65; 9.74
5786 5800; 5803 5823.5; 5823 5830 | 0.0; 9.37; 9.72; 9.96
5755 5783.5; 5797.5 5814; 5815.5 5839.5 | 0.3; 9.66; 9.66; 9.94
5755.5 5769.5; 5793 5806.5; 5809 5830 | 0.4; 9.73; 9.54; 9.85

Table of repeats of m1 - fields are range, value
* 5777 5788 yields 9.17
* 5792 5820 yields 9.66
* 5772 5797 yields 9.43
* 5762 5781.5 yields 9.74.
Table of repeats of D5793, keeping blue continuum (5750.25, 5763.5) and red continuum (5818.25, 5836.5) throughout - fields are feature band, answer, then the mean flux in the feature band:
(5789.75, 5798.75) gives 0.31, 9.45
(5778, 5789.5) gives 0.70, 9.14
